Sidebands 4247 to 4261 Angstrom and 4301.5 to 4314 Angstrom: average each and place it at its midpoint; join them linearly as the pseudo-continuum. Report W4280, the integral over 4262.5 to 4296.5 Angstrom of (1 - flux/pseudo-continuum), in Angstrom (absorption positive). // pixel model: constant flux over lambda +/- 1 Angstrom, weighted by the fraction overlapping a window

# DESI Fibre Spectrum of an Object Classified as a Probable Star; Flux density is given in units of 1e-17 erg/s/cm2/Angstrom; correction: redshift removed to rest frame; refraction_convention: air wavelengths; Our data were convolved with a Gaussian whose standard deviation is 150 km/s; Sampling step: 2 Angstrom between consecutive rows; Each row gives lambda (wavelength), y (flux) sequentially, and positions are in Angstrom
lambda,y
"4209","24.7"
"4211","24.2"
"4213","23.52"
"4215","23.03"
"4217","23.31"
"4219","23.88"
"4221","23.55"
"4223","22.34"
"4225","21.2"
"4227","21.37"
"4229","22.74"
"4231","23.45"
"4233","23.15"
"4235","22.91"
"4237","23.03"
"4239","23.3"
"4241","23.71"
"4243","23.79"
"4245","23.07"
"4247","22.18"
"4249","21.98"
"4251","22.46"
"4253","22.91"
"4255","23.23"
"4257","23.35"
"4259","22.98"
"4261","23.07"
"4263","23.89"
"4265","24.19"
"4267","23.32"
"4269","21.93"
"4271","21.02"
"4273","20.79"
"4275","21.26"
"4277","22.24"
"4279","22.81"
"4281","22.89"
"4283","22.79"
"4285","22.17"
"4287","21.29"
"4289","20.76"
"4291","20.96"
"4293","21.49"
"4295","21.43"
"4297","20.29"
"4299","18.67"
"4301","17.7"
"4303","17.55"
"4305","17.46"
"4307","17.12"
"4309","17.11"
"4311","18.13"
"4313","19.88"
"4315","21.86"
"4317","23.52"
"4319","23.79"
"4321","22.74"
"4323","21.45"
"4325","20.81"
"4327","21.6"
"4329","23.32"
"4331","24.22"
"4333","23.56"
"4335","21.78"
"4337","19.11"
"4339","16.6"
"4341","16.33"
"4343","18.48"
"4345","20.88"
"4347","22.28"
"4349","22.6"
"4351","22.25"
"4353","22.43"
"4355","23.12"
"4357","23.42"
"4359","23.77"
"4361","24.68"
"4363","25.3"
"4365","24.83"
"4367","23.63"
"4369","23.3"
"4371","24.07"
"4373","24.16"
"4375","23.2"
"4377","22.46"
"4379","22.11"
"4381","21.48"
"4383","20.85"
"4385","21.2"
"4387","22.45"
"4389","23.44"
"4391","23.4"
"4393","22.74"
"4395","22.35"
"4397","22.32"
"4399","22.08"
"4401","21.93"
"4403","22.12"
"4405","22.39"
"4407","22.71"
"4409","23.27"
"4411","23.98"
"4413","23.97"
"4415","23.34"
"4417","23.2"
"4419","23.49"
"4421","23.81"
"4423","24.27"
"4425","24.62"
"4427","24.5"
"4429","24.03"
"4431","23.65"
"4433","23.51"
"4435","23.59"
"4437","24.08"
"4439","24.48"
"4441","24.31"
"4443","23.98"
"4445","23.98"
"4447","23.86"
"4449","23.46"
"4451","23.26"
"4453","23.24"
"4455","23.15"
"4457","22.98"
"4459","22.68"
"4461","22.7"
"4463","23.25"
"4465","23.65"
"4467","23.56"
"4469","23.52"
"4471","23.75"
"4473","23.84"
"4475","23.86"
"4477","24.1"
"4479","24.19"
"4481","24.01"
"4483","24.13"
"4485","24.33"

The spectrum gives -2.6 Angstrom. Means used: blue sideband 22.8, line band 22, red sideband 17.9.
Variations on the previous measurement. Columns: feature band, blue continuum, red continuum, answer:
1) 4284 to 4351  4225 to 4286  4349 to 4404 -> 6.7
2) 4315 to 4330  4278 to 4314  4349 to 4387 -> -0.9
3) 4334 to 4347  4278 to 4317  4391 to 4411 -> 1.3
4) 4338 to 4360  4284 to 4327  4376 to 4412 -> 0.3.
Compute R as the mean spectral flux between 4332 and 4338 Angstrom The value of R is 21.5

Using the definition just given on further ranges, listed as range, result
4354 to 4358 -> 23.3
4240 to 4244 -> 23.8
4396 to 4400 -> 22.2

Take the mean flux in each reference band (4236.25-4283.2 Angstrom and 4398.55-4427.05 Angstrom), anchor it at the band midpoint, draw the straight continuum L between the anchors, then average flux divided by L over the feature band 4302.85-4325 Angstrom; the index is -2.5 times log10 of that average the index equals 0.14 mag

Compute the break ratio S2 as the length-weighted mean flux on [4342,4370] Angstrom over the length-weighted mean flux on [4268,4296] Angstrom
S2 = 1.06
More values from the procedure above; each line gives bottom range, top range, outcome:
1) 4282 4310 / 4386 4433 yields 1.17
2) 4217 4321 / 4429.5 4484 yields 1.08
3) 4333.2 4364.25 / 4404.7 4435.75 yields 1.10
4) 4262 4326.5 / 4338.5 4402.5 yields 1.06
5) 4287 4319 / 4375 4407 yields 1.13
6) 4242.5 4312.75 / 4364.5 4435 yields 1.08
